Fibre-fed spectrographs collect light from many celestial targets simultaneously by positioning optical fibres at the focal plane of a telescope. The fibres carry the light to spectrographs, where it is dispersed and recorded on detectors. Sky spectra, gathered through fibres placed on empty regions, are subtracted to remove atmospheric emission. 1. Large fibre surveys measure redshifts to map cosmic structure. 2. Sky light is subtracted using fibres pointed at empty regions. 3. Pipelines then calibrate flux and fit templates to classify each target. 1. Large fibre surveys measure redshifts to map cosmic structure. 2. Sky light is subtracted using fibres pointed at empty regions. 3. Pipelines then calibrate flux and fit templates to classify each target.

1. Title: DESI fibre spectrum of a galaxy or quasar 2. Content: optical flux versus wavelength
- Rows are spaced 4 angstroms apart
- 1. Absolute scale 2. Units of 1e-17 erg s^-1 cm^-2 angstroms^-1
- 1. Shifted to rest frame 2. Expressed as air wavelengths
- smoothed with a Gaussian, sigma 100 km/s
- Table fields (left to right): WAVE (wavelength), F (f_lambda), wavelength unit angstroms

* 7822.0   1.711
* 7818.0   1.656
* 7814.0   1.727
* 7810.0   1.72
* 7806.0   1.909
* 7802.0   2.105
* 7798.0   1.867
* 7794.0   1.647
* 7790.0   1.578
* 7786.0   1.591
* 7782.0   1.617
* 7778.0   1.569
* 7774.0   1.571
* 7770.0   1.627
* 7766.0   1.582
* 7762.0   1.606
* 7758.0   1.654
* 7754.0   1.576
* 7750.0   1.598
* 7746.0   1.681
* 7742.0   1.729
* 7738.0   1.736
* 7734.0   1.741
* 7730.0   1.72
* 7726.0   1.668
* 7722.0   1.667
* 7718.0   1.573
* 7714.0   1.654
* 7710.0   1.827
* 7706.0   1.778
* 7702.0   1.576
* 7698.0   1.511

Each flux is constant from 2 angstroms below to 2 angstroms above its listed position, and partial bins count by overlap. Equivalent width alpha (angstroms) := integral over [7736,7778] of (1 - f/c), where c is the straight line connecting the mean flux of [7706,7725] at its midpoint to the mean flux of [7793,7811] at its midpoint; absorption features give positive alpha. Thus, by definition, 3.4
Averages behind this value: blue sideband 1.69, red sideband 1.87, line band 1.63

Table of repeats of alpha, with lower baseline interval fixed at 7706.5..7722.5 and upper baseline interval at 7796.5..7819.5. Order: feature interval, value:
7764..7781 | 1.8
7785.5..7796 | 1.2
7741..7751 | 0.4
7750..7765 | 1.3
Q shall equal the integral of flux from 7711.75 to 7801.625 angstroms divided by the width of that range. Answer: 1.66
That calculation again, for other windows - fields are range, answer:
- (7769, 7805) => 1.69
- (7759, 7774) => 1.6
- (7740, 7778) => 1.62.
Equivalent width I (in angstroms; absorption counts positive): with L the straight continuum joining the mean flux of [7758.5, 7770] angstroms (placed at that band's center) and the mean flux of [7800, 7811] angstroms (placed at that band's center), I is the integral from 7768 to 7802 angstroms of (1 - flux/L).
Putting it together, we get 2.1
